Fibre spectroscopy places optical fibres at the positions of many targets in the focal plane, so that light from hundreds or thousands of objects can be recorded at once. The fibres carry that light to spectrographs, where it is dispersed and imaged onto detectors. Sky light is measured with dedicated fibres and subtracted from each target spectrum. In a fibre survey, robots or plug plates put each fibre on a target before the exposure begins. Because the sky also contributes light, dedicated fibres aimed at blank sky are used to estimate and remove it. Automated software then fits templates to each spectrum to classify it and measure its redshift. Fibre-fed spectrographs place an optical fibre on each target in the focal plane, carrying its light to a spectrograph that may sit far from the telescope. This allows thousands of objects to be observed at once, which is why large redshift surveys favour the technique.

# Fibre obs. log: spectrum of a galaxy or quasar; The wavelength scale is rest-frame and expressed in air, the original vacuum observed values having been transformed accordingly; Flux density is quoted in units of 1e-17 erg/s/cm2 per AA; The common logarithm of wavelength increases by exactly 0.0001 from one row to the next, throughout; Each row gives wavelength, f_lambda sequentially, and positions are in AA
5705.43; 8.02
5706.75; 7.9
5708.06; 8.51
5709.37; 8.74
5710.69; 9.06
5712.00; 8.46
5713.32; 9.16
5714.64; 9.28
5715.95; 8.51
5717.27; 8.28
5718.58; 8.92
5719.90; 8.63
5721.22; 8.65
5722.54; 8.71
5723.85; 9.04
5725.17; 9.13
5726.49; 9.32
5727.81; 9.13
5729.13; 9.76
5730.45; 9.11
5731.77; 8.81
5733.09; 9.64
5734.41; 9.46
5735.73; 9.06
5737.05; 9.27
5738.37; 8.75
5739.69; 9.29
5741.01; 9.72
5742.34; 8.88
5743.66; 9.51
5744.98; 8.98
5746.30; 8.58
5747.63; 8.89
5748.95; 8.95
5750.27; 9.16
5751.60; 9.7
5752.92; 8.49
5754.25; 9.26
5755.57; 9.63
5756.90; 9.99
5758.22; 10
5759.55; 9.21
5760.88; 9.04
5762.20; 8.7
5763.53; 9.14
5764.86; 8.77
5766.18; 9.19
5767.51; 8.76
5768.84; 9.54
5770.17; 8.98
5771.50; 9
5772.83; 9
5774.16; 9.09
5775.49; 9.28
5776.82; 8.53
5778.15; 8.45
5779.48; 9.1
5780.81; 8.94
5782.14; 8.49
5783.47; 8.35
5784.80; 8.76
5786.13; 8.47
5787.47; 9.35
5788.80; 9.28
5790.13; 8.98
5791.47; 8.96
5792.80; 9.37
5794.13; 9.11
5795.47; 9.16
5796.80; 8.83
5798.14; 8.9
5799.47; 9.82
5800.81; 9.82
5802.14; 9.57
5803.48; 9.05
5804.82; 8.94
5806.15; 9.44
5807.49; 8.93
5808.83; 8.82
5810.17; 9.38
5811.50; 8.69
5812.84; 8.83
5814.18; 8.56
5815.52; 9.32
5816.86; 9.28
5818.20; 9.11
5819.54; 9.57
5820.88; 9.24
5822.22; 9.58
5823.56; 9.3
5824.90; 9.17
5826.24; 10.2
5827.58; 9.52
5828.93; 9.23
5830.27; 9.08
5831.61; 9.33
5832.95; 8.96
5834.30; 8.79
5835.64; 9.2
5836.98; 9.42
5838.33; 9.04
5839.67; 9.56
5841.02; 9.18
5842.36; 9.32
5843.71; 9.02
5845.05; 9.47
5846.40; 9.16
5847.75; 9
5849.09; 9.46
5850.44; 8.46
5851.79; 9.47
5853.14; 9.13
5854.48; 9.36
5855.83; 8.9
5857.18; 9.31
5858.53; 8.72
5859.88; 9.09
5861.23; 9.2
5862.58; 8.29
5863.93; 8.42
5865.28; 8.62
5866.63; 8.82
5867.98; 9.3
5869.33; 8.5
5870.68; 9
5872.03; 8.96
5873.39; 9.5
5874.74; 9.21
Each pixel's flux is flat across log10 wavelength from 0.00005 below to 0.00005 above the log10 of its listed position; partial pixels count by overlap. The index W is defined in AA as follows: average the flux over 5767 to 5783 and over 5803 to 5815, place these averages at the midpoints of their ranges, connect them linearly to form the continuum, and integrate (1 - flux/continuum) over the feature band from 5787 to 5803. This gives -0.6 AA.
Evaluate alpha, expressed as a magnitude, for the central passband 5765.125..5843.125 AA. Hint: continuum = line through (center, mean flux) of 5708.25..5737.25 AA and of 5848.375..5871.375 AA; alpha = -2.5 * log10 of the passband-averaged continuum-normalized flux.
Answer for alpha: -0.02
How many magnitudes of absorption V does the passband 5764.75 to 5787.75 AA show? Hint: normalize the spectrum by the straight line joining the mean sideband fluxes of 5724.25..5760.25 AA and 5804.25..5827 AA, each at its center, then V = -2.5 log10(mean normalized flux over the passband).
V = 0.04 mag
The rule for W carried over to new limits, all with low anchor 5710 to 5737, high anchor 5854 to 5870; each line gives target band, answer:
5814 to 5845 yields -1.3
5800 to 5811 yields -0.4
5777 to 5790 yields 0.2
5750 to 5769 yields -0.5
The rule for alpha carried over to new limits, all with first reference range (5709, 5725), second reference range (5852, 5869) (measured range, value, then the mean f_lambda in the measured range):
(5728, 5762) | -0.05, 9.24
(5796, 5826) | -0.04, 9.2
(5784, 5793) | -0.02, 9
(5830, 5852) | -0.03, 9.17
